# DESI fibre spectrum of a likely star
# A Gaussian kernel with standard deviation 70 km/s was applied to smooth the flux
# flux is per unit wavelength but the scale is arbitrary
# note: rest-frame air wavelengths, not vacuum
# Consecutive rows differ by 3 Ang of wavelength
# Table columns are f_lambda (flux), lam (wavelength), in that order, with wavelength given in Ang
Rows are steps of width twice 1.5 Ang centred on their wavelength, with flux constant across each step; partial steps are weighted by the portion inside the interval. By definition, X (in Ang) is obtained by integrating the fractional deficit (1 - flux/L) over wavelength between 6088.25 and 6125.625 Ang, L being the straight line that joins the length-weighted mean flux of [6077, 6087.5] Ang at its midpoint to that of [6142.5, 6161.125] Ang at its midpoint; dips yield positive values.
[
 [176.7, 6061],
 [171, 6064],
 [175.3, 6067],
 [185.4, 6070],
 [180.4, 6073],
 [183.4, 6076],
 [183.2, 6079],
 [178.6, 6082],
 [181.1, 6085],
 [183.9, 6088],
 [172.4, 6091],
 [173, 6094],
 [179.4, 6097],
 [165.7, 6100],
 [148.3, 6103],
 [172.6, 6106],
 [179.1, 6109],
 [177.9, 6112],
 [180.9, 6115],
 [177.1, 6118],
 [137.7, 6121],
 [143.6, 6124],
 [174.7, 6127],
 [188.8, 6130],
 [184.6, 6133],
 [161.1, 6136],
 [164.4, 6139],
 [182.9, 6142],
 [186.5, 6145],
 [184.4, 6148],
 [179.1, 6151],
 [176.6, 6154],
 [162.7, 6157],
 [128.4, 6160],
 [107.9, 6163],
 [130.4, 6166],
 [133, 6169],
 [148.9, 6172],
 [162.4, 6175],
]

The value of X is 2.1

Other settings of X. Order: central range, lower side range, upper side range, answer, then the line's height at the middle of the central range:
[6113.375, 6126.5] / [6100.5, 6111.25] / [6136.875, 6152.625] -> 0.79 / 171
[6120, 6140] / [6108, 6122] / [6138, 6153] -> 1.13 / 176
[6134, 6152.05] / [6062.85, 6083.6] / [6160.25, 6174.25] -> -4.10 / 144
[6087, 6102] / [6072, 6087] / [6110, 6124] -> 0.14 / 175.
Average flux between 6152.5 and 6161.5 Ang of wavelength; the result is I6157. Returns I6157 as 156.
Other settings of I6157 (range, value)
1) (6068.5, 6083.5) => 182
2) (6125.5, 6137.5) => 177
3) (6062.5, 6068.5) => 173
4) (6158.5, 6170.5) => 125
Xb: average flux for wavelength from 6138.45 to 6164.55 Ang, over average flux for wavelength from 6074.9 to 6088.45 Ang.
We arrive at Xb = 0.90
